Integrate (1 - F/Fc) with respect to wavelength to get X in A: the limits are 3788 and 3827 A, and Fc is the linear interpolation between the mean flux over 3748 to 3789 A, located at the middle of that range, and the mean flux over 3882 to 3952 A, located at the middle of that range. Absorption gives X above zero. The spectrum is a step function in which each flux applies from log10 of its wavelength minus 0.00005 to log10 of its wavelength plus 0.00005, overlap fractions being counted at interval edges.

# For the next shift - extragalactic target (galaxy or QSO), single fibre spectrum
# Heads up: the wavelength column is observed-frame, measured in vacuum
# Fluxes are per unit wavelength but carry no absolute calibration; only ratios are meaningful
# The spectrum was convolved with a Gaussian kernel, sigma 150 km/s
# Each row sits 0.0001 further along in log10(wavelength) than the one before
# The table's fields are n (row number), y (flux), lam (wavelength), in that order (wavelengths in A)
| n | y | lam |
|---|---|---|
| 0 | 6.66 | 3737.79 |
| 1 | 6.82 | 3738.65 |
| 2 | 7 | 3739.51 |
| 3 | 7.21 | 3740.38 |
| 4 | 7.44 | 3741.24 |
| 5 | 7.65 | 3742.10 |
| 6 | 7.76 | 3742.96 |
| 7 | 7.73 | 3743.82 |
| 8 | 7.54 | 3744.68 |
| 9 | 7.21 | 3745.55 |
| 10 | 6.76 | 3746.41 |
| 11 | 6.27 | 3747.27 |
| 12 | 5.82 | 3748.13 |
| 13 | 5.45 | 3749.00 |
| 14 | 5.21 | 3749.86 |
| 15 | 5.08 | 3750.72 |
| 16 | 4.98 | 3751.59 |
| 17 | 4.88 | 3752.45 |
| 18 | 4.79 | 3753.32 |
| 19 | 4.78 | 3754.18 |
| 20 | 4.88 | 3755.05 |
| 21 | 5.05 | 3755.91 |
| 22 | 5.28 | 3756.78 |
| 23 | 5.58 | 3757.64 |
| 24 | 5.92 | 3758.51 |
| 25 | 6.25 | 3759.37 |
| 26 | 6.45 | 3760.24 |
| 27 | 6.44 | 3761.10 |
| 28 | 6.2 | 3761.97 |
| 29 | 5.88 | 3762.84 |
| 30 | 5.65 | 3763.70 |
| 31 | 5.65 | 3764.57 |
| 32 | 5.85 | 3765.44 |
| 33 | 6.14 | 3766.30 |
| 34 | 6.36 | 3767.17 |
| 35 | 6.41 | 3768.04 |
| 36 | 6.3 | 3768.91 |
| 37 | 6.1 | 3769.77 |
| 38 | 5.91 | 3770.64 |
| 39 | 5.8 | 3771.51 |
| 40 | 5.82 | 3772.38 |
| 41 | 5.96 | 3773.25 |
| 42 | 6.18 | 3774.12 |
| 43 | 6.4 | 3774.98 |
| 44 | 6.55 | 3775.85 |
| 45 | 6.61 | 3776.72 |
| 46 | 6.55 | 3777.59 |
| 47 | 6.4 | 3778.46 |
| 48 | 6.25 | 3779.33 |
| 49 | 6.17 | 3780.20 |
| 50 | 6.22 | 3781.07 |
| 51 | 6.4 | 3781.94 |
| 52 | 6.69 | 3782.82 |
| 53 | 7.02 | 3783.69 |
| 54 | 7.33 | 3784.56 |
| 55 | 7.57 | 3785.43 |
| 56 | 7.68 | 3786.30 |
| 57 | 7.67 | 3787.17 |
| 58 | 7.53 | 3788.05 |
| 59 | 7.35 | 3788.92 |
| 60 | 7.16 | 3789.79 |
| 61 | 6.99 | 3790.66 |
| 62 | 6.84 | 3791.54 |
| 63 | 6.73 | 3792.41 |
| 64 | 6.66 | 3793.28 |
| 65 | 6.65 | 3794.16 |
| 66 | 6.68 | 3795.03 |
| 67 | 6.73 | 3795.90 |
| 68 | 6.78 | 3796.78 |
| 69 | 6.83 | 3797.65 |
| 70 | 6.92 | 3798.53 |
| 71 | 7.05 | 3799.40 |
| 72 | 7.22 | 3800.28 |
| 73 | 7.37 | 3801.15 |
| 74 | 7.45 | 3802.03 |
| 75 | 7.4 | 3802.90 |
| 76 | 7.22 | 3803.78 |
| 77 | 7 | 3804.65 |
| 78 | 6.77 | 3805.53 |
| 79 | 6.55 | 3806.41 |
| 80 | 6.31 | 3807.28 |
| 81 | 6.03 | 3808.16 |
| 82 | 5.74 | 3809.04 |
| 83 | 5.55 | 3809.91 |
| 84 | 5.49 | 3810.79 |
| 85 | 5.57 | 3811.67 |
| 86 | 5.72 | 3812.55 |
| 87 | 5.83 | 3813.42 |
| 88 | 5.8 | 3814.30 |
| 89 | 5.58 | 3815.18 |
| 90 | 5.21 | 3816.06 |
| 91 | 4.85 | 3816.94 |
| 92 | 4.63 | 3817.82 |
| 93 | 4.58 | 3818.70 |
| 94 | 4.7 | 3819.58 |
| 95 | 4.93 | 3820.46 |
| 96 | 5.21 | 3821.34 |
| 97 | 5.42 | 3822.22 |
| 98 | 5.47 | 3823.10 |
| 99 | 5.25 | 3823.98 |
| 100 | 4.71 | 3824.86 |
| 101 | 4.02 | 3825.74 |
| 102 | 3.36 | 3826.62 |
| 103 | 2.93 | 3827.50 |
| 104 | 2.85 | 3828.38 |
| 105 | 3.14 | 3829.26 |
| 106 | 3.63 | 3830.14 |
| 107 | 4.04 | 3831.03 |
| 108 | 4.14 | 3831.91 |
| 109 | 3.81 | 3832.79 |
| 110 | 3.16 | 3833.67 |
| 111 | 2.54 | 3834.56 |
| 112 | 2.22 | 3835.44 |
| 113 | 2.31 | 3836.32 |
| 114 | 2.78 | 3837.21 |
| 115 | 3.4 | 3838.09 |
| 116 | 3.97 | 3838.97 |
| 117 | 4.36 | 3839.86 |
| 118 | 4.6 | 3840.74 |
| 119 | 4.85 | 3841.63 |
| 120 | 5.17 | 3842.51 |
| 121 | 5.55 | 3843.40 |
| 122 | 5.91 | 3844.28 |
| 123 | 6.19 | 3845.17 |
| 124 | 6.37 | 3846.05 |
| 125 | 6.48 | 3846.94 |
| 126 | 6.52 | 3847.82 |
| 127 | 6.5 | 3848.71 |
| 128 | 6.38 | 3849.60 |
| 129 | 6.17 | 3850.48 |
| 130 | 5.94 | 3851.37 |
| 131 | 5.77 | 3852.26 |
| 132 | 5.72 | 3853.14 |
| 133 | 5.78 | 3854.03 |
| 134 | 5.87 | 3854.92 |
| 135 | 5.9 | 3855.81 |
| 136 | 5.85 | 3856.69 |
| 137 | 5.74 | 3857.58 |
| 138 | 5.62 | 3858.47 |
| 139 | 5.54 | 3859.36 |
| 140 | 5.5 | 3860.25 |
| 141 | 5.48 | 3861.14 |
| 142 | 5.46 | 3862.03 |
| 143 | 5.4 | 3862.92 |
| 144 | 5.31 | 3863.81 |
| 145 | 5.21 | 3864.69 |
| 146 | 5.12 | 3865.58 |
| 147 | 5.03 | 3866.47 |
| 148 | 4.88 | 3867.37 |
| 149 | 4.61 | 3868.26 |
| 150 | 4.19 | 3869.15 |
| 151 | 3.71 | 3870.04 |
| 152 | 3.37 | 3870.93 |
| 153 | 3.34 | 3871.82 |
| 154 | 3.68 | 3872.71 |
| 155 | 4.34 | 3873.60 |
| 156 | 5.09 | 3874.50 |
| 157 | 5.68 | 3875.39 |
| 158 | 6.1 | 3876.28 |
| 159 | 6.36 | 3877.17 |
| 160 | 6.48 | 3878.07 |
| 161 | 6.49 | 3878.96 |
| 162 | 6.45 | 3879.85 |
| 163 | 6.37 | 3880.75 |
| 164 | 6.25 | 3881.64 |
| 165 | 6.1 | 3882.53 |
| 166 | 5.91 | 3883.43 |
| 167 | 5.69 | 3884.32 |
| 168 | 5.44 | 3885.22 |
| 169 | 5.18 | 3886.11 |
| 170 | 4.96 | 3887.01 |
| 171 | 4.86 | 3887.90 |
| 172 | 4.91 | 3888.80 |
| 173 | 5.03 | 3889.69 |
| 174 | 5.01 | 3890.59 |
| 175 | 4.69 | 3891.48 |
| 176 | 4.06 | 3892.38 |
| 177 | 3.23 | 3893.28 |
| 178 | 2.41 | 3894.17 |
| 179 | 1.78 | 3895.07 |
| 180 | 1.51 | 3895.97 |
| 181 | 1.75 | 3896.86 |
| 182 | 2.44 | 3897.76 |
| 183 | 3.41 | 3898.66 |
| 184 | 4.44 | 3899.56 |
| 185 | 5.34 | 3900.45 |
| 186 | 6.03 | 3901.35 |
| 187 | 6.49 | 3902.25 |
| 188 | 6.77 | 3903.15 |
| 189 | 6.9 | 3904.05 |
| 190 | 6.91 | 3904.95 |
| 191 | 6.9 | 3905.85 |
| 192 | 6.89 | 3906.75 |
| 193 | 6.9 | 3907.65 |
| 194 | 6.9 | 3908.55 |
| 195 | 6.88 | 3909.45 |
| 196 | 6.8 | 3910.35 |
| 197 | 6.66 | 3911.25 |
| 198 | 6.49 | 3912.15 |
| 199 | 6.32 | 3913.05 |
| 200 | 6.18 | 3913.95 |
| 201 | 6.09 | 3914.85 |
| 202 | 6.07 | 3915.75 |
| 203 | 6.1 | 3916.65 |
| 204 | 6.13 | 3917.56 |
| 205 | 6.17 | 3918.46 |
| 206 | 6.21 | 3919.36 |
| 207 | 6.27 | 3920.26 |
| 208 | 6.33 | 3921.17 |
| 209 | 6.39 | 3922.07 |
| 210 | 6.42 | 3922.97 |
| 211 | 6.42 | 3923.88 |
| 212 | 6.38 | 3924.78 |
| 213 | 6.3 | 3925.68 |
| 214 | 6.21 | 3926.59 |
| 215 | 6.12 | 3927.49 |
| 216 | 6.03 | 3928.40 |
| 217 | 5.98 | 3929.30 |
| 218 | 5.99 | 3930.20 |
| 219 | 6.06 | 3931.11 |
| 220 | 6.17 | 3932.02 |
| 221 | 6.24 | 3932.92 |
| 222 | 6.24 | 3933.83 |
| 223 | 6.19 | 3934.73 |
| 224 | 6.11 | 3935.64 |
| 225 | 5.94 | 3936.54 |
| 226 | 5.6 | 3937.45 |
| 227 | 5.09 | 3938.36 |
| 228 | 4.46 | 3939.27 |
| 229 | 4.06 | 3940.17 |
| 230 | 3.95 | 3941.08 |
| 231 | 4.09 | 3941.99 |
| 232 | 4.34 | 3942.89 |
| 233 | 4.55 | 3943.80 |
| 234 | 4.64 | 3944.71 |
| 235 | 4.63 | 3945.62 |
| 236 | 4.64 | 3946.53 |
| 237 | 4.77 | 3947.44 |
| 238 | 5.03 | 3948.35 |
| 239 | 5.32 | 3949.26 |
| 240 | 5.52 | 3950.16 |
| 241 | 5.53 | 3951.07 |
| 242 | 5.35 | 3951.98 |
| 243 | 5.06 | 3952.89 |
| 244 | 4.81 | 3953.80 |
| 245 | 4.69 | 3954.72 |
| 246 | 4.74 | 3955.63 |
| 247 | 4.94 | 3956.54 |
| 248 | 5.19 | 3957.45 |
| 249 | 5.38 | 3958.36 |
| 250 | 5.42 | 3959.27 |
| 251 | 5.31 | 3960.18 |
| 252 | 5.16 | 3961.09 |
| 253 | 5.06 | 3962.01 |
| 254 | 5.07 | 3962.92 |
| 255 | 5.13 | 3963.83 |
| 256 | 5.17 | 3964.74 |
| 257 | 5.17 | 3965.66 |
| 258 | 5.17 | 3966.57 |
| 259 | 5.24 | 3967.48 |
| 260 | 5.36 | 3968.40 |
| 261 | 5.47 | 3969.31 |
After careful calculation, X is -0.9 A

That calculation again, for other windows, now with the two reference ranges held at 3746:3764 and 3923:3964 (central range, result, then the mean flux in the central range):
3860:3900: 5.2 A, 4.72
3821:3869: 5.3 A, 4.87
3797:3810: -3.0 A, 6.8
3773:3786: -2.4 A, 6.58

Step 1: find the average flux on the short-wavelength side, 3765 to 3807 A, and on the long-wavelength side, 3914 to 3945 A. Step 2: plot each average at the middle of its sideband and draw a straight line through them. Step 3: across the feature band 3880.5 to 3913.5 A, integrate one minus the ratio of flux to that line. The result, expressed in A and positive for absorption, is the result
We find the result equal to 3.9 A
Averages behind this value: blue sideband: 6.71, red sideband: 5.76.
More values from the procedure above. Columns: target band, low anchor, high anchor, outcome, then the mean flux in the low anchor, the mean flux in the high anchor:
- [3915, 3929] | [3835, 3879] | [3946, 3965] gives -3.0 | 5.15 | 5.11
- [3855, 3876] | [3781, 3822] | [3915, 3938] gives 4.4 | 6.42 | 6.16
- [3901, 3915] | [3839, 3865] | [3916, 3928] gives -1.2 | 5.67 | 6.26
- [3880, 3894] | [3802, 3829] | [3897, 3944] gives 1.4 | 5.38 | 5.87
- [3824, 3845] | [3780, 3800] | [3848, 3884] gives 7.6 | 6.95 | 5.48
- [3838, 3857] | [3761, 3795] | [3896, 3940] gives 1.8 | 6.52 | 5.93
